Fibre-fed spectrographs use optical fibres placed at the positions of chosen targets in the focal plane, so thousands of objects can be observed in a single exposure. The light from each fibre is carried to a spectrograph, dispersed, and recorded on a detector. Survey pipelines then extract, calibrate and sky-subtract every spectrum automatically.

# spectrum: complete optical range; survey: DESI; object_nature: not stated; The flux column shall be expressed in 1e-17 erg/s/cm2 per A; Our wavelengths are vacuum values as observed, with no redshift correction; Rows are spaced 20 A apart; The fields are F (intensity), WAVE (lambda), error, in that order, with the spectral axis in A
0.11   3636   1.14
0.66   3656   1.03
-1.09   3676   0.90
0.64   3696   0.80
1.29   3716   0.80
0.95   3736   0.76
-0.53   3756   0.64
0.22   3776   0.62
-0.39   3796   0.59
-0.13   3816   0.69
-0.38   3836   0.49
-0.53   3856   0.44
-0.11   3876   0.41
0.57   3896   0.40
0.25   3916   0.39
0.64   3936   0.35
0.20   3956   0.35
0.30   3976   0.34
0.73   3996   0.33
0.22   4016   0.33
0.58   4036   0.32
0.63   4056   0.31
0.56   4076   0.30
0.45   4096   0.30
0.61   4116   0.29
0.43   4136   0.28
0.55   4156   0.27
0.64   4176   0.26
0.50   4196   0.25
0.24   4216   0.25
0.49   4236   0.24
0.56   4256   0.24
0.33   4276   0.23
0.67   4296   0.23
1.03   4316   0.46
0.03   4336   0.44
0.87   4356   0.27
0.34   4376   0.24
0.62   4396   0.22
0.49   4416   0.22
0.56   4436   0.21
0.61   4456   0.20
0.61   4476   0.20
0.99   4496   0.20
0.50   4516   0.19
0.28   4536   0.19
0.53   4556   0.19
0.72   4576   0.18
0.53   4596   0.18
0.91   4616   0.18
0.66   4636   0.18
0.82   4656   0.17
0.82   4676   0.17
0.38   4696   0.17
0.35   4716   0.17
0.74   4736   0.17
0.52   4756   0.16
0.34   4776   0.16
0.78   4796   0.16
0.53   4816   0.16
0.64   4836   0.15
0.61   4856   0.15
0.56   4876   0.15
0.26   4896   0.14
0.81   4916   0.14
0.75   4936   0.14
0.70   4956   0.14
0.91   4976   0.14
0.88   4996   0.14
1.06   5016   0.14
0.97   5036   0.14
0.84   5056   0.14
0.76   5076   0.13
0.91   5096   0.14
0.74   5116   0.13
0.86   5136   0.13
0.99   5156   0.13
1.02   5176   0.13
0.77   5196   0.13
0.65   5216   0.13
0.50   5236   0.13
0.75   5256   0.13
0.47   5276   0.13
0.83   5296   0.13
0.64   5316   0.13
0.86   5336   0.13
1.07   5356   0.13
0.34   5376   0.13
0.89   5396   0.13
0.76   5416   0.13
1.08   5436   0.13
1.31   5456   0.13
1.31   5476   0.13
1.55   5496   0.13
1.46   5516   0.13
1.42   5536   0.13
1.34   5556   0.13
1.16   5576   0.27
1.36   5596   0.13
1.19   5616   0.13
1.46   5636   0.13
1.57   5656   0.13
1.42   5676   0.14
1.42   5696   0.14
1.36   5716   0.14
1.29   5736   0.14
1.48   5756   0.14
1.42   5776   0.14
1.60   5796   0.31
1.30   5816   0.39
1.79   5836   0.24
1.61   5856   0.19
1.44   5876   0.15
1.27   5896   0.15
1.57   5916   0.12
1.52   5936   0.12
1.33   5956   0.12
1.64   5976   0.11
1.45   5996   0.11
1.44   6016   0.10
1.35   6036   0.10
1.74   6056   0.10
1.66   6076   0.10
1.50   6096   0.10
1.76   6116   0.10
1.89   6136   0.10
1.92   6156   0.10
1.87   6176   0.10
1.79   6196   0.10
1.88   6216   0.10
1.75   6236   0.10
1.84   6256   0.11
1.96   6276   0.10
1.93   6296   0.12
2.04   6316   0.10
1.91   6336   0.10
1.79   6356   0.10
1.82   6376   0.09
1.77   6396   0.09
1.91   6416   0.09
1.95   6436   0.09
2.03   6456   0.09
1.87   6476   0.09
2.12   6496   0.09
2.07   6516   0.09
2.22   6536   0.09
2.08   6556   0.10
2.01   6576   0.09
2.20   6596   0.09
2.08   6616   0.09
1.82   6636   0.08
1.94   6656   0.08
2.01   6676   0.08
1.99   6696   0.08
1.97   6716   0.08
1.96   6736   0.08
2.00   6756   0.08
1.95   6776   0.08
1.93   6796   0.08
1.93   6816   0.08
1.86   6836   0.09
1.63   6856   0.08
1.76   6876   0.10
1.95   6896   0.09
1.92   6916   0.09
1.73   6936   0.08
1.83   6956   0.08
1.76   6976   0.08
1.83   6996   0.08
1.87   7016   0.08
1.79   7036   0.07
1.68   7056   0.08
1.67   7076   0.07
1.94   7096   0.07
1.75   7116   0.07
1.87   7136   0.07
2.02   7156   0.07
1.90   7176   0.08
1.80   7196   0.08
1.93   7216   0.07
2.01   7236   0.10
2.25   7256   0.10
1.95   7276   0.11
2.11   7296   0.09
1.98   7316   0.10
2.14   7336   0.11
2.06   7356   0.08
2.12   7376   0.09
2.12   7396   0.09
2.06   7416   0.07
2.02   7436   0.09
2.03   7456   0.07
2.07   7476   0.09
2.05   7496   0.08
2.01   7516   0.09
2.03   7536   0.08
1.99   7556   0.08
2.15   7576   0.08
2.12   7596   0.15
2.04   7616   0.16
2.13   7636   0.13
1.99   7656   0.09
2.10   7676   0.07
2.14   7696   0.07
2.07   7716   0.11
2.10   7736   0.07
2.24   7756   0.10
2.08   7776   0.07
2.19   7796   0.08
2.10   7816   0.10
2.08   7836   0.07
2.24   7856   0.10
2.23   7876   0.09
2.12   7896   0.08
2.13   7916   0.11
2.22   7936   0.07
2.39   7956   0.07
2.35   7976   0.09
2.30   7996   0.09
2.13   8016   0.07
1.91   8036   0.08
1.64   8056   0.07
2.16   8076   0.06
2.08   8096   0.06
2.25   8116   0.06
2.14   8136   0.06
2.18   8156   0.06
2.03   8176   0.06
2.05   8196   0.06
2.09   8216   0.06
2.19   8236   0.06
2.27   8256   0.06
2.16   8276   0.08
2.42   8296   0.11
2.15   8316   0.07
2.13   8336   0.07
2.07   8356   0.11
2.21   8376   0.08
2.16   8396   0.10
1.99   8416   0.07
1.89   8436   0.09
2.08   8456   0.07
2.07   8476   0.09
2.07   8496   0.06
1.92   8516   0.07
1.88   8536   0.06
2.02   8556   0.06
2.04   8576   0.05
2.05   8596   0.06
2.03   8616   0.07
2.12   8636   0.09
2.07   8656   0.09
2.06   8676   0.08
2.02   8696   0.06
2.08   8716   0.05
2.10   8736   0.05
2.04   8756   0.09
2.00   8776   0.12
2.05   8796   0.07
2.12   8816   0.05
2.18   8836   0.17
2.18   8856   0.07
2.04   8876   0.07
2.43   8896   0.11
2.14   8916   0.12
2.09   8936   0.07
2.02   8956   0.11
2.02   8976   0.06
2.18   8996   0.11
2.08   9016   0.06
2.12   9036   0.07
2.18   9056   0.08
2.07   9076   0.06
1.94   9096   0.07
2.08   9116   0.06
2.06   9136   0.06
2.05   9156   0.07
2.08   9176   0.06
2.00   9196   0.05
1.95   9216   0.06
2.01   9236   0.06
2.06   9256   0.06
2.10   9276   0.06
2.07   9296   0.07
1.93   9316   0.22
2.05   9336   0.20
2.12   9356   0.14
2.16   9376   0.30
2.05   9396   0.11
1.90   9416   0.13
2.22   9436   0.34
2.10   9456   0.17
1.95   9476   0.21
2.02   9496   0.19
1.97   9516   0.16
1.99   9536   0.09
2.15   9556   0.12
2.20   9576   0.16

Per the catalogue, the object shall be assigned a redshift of 0.367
